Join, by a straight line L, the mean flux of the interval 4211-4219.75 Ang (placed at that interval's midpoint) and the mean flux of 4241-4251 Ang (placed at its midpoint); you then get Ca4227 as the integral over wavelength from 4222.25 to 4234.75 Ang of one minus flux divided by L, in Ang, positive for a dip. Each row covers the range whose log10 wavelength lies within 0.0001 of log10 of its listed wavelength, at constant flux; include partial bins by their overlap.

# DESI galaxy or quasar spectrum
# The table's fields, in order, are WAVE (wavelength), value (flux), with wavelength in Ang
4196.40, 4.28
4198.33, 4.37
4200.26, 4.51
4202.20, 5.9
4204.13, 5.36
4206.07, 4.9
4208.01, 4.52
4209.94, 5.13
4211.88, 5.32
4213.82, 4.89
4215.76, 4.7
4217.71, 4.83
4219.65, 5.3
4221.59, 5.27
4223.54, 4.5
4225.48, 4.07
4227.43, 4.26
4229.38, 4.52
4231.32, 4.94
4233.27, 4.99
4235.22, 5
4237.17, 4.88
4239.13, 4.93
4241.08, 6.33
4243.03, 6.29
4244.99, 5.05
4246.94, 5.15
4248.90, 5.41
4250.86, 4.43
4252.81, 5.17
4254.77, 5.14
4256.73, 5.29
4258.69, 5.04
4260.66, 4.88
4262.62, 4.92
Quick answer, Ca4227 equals 1.44 Ang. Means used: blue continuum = 4.97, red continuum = 5.45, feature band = 4.58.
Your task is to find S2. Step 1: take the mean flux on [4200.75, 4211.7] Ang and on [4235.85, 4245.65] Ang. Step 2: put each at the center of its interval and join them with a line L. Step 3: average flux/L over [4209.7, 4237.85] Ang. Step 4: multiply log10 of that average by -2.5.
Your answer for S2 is 0.10 mag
